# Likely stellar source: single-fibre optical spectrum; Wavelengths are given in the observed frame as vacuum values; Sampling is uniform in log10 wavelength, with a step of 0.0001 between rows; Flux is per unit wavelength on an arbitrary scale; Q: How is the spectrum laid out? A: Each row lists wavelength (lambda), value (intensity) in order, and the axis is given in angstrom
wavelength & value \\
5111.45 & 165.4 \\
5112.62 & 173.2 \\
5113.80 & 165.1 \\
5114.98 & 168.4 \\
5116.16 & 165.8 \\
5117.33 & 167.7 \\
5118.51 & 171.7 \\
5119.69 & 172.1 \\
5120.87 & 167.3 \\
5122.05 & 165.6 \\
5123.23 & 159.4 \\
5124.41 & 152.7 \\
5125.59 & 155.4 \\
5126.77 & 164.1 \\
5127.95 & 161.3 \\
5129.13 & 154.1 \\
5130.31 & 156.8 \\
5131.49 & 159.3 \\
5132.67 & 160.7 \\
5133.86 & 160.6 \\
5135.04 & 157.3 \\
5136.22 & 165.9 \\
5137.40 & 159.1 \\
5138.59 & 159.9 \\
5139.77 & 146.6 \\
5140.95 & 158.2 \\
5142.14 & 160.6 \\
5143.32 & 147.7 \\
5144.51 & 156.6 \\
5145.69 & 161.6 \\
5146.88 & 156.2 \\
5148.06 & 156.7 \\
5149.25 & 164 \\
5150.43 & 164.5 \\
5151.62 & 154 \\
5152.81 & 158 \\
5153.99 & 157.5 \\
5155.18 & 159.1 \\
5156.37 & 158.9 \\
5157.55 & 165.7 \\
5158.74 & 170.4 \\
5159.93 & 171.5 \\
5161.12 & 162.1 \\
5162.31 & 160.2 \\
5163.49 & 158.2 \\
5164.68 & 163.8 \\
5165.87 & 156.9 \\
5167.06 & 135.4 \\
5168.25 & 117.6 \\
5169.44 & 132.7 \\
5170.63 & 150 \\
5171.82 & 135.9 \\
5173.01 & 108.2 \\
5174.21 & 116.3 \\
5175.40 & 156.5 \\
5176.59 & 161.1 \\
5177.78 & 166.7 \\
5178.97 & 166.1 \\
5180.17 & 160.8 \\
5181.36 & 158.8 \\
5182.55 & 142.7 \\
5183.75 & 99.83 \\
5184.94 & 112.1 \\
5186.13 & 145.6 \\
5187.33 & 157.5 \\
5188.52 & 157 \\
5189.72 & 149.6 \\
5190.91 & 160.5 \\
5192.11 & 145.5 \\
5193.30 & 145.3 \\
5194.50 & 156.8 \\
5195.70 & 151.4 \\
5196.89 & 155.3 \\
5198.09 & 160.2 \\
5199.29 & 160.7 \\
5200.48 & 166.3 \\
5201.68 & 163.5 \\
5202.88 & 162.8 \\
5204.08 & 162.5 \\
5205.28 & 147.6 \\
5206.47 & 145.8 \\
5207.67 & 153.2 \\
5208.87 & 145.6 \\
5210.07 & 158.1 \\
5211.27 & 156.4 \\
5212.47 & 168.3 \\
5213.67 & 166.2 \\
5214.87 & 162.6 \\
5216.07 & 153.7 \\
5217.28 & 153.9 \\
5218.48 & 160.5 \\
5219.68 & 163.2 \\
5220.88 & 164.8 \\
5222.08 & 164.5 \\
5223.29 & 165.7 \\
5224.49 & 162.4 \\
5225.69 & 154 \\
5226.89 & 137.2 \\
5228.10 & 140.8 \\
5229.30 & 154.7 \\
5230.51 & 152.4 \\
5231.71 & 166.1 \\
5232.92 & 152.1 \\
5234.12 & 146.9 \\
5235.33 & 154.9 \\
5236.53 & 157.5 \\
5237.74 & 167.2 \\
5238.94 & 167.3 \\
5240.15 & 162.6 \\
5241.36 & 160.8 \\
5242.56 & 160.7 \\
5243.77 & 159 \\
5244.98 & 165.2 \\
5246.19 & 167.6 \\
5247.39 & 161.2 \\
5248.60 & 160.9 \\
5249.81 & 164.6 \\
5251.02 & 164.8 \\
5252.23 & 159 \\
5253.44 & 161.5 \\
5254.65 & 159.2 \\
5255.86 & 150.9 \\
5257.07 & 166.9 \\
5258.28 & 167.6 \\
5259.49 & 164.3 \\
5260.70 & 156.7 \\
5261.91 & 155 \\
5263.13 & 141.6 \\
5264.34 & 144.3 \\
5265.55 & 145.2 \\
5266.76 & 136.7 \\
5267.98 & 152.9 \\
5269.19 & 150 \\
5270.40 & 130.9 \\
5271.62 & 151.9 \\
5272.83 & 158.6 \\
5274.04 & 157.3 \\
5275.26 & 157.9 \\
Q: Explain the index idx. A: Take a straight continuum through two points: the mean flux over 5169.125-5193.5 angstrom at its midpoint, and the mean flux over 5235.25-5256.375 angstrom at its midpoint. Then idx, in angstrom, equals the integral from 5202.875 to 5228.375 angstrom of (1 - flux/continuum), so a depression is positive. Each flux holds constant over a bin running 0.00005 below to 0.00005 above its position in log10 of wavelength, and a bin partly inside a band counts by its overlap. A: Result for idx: -0.6 angstrom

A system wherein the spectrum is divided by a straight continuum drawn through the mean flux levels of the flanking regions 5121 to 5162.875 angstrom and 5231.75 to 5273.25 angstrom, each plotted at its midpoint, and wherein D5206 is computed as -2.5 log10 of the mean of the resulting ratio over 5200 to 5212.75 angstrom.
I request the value 0.01 mag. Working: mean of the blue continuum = 160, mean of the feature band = 157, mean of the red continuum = 157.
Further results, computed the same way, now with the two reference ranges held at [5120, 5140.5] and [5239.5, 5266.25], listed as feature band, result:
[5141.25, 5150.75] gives 0.01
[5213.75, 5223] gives -0.01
